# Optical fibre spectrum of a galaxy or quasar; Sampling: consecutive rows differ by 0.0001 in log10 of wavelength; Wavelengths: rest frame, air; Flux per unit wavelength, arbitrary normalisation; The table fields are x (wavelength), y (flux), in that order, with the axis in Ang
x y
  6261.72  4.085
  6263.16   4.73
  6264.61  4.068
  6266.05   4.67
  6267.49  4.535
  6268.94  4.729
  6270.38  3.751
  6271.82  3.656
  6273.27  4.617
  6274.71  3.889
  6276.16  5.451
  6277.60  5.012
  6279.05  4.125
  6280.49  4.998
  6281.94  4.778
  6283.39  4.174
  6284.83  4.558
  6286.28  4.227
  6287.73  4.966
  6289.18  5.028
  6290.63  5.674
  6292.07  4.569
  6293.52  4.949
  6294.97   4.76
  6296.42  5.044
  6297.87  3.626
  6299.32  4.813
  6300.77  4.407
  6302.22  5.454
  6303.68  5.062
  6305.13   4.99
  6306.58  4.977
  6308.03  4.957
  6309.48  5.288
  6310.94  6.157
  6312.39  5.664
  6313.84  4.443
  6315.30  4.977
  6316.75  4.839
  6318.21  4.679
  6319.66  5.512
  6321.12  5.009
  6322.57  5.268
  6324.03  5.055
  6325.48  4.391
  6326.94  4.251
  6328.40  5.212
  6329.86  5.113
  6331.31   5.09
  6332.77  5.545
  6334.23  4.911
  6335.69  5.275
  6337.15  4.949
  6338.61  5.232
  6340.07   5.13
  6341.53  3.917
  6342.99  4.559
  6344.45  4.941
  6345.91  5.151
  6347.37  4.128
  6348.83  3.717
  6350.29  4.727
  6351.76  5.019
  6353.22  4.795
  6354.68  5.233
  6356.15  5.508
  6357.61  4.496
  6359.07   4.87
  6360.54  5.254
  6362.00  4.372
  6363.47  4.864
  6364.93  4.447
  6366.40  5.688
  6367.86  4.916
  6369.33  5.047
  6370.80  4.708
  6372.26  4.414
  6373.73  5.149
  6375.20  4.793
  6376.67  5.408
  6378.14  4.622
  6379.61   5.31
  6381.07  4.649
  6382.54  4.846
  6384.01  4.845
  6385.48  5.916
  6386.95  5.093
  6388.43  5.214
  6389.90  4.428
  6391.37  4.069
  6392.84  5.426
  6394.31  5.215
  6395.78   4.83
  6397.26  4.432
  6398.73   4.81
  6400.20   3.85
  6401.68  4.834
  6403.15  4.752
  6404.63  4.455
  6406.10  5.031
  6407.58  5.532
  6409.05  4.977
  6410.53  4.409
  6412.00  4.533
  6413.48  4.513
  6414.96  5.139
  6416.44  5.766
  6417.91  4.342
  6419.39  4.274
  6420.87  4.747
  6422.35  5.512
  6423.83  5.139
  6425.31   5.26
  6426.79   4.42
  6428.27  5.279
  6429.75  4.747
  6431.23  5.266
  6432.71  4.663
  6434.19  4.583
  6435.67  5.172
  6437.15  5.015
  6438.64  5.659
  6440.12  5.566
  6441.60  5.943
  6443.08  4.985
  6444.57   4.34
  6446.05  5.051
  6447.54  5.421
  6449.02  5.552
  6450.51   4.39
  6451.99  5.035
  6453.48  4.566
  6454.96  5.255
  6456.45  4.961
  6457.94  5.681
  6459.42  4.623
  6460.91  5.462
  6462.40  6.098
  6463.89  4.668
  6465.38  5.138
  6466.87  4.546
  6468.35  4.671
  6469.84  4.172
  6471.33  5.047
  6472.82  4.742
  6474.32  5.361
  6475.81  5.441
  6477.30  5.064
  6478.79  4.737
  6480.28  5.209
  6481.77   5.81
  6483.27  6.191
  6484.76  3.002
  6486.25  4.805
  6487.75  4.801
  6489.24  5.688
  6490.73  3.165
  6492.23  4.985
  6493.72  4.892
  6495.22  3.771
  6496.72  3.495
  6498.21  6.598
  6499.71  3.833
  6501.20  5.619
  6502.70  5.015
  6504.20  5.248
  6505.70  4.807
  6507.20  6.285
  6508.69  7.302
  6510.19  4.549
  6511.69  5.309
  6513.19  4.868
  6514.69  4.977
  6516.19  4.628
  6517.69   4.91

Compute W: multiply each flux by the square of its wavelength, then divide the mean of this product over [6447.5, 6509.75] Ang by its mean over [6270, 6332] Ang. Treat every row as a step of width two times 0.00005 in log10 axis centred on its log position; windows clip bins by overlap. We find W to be 1.10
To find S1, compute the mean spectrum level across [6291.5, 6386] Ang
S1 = 4.92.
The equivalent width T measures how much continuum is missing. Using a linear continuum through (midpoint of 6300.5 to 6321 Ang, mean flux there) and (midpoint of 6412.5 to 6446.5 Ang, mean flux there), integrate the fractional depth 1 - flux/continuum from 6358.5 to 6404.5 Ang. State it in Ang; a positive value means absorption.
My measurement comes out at 1.69 Ang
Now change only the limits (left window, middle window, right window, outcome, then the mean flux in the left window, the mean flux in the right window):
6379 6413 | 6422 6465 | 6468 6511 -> -1.7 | 4.84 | 4.98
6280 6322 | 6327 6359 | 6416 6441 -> 0.5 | 4.92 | 5.02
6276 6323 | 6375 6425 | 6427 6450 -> 1.9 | 4.91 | 5.13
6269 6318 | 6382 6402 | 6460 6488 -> 0.2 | 4.78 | 5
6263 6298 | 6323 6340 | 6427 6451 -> -0.9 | 4.6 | 5.09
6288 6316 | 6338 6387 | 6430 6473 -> 1.4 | 4.99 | 5.05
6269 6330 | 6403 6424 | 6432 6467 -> 0.7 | 4.82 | 5.11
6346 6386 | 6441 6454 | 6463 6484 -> 0.0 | 4.88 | 5.06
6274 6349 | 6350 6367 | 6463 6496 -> -0.3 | 4.87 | 4.82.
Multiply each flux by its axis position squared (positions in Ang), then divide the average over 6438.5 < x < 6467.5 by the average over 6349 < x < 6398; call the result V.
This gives 1.1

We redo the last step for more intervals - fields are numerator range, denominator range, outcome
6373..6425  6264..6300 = 1.10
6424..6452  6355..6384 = 1.05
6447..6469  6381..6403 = 1.07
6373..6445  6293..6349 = 1.03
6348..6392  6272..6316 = 1.03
